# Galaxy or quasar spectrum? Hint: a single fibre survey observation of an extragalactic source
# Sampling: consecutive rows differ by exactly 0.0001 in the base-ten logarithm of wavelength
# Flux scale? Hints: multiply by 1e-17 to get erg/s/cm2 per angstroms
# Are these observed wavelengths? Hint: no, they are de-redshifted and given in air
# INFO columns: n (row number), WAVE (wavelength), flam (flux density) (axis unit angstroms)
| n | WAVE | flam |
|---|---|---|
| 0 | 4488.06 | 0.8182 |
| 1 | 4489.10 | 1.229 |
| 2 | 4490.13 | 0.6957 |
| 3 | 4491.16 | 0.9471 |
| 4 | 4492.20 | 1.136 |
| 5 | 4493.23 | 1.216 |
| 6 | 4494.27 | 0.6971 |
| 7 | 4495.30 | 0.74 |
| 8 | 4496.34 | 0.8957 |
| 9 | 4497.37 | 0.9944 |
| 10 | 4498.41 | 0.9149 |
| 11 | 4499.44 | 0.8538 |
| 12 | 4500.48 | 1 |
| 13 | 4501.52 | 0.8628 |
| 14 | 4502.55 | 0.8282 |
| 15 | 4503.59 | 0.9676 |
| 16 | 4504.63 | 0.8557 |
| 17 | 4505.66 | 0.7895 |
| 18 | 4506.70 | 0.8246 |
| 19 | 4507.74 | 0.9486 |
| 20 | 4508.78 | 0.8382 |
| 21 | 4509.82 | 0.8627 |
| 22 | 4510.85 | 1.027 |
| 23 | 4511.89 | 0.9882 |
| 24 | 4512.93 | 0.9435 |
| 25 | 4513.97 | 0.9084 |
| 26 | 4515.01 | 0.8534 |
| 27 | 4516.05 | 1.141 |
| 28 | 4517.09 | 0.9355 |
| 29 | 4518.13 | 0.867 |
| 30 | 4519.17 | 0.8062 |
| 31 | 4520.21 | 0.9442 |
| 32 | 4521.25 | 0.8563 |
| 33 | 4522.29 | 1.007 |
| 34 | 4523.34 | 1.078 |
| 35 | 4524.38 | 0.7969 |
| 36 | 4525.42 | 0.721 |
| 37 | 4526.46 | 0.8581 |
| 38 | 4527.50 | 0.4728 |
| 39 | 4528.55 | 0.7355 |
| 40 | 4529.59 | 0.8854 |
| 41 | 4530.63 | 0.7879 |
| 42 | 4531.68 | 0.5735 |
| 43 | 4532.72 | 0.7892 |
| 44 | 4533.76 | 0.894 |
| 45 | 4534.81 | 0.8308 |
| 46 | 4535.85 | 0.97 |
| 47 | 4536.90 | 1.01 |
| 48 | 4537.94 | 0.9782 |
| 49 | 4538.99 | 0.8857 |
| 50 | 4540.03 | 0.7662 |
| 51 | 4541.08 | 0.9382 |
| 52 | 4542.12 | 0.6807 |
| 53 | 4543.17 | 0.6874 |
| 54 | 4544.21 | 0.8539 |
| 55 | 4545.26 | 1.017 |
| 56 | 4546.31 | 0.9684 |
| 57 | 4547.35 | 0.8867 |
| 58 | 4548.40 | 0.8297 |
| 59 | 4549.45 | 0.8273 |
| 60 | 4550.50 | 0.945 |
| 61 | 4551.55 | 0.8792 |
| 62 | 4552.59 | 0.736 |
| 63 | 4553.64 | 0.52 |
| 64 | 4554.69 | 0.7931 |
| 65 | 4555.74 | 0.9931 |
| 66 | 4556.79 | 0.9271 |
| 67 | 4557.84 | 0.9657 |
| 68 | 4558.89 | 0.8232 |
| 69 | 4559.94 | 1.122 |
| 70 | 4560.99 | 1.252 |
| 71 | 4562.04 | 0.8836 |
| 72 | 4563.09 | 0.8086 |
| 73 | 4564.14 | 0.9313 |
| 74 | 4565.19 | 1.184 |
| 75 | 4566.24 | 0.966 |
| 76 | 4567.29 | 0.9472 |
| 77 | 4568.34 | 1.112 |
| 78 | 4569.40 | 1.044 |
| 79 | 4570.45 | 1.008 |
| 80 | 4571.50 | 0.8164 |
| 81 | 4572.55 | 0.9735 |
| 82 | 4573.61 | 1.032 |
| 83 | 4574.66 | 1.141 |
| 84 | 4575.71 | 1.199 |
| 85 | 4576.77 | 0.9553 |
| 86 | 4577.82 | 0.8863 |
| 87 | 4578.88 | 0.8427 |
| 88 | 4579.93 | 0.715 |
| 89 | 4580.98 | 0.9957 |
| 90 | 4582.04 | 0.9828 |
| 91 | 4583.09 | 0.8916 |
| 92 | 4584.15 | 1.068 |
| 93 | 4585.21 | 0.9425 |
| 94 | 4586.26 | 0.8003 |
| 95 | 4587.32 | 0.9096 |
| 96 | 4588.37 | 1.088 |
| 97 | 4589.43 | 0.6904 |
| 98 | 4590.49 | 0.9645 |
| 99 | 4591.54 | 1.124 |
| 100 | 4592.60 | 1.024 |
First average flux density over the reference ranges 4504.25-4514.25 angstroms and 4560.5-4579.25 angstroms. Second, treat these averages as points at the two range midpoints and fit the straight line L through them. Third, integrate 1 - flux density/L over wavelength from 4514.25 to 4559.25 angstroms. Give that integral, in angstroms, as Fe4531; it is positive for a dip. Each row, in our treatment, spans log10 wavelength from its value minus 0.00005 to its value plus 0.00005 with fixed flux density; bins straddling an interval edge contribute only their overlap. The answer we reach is 4.3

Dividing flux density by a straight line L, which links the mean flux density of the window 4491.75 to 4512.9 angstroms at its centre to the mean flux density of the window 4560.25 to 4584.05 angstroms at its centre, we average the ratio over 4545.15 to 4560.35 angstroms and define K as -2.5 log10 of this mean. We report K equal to 0.10 mag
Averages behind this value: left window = 0.912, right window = 0.983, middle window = 0.877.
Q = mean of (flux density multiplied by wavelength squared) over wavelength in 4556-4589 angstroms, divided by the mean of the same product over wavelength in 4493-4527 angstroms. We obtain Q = 1.1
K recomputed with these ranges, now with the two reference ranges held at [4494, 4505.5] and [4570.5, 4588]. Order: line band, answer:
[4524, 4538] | 0.13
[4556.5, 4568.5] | -0.06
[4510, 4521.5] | -0.05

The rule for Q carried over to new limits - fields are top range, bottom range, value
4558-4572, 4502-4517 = 1.11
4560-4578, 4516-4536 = 1.23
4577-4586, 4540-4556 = 1.11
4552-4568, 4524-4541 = 1.15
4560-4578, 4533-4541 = 1.14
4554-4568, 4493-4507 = 1.12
